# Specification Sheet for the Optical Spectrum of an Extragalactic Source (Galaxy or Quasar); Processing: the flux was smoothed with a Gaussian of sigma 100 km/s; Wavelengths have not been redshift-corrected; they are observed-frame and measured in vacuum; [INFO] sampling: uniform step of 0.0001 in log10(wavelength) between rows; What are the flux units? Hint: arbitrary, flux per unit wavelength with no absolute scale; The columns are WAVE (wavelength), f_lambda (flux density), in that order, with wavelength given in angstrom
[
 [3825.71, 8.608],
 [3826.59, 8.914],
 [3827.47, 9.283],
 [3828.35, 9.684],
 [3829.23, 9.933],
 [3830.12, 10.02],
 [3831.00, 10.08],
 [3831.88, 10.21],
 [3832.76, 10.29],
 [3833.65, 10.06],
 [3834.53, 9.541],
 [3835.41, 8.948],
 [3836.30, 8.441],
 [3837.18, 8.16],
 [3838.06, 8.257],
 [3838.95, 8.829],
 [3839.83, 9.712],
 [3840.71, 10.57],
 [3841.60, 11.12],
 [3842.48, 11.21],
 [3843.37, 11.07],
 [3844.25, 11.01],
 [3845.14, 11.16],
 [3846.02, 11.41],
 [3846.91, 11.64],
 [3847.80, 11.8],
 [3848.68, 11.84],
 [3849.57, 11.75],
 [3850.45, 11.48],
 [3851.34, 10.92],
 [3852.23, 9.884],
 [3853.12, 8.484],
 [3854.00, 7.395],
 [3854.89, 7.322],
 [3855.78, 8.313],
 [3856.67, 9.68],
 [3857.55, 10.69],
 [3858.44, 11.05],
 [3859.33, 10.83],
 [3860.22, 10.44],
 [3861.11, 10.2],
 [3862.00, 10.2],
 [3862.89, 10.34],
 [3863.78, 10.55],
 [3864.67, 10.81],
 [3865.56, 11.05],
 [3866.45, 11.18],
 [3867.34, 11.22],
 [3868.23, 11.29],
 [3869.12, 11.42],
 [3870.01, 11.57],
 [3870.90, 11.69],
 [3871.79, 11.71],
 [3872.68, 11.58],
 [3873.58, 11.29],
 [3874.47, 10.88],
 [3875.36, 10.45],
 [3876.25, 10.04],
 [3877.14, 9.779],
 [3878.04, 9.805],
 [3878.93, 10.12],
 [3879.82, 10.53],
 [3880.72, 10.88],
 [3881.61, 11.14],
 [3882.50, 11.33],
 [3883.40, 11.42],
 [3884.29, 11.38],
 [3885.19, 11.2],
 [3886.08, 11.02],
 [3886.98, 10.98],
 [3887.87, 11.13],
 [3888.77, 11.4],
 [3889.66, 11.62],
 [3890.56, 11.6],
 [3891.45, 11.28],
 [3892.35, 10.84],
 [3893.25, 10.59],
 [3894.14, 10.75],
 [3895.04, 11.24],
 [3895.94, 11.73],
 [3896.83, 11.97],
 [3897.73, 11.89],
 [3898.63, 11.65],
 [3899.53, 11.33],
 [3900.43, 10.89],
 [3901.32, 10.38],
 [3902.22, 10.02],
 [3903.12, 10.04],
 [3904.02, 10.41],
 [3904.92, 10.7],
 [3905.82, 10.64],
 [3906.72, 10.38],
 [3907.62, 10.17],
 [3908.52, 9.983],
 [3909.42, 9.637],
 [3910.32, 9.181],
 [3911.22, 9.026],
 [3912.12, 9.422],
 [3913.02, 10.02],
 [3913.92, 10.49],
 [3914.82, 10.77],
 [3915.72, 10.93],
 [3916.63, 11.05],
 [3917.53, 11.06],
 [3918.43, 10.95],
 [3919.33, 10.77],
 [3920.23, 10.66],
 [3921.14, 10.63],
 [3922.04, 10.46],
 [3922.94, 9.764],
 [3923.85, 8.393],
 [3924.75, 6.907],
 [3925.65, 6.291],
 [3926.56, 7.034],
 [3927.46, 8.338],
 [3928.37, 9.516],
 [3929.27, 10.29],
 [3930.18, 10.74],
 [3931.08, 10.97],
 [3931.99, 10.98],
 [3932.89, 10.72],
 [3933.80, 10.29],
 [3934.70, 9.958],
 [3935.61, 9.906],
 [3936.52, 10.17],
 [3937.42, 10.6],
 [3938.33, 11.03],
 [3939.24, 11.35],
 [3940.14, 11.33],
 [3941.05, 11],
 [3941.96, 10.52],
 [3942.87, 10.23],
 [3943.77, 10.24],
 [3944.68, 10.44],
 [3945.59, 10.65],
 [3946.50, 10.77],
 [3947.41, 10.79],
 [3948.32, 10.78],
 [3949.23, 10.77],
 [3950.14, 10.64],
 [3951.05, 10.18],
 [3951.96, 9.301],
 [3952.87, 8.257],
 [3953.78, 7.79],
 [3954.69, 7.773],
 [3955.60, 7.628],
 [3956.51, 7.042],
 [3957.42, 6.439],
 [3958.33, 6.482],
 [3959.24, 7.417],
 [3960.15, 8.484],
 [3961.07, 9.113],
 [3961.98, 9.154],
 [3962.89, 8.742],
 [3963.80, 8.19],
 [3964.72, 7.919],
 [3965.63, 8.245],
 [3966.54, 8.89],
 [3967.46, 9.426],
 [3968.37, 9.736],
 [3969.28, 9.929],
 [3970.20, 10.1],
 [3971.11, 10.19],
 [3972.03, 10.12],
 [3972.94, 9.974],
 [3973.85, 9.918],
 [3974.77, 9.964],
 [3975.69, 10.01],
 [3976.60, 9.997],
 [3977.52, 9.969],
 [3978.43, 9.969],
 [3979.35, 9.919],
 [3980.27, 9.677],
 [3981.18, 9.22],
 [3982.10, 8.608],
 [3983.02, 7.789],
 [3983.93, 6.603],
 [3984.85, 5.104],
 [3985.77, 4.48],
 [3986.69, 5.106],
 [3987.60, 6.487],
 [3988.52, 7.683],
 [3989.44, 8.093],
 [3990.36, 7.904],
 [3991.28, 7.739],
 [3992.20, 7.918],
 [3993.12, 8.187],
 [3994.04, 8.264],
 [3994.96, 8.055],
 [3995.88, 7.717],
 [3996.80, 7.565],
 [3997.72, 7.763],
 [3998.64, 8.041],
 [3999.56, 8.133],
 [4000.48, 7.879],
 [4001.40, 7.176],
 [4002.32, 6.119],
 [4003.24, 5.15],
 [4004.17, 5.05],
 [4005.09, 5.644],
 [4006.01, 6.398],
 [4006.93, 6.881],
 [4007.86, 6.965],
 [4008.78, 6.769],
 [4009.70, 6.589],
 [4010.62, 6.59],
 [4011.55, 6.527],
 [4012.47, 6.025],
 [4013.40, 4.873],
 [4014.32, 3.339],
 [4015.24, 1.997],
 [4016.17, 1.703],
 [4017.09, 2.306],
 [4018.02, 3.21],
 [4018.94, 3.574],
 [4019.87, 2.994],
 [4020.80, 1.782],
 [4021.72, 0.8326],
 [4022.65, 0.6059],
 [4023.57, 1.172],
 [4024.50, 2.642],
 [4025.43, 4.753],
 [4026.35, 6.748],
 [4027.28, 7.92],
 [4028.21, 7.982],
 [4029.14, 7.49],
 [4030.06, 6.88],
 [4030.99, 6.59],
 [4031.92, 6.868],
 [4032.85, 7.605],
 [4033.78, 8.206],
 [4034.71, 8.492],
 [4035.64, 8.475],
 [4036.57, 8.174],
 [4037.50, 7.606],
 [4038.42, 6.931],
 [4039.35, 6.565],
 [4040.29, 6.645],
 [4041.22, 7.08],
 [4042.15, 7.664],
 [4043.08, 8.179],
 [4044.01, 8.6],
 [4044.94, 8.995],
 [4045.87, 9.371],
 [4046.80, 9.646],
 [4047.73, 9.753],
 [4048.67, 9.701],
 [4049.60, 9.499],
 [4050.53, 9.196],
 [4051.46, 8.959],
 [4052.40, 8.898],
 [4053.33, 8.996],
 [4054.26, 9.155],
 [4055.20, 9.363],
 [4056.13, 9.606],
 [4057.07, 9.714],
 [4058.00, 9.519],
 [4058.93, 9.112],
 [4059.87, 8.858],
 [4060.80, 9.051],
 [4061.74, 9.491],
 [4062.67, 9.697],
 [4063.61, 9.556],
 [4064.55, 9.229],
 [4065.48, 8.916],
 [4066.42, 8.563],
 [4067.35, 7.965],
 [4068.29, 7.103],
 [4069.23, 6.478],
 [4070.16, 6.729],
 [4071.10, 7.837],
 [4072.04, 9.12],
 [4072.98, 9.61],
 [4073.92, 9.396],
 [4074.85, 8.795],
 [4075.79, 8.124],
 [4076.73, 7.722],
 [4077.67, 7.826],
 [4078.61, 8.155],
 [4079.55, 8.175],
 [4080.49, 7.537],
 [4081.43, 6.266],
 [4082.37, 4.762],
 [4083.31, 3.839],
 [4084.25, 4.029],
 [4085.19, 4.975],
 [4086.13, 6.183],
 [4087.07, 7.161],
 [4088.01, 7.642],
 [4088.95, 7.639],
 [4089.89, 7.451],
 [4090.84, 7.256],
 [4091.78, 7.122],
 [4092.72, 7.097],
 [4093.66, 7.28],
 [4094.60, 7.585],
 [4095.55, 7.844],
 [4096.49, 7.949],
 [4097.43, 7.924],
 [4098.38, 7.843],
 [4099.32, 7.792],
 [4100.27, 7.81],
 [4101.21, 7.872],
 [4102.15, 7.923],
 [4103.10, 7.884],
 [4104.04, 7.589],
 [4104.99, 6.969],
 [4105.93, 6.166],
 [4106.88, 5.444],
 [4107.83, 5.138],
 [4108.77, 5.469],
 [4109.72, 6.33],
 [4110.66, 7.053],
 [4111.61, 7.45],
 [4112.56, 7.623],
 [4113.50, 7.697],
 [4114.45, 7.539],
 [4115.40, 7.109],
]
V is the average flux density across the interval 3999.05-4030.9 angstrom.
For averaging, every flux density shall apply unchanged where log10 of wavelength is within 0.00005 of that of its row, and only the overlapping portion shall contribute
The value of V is 5.04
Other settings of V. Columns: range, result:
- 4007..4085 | 7.09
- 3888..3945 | 10.4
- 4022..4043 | 6.49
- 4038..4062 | 8.79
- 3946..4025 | 7.28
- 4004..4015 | 5.92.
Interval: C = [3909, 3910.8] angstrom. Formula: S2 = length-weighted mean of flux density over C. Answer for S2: 9.4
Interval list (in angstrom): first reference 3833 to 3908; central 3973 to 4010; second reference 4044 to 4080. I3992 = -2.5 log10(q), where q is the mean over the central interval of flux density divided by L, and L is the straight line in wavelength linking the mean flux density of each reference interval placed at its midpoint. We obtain 0.230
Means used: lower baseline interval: 10.6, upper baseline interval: 8.83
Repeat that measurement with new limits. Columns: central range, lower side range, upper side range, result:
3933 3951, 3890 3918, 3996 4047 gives -0.16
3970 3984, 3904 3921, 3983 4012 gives -0.23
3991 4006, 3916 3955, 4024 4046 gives 0.15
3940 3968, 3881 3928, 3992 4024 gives -0.14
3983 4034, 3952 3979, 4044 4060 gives 0.47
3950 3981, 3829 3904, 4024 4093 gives 0.02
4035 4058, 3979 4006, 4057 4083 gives -0.08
